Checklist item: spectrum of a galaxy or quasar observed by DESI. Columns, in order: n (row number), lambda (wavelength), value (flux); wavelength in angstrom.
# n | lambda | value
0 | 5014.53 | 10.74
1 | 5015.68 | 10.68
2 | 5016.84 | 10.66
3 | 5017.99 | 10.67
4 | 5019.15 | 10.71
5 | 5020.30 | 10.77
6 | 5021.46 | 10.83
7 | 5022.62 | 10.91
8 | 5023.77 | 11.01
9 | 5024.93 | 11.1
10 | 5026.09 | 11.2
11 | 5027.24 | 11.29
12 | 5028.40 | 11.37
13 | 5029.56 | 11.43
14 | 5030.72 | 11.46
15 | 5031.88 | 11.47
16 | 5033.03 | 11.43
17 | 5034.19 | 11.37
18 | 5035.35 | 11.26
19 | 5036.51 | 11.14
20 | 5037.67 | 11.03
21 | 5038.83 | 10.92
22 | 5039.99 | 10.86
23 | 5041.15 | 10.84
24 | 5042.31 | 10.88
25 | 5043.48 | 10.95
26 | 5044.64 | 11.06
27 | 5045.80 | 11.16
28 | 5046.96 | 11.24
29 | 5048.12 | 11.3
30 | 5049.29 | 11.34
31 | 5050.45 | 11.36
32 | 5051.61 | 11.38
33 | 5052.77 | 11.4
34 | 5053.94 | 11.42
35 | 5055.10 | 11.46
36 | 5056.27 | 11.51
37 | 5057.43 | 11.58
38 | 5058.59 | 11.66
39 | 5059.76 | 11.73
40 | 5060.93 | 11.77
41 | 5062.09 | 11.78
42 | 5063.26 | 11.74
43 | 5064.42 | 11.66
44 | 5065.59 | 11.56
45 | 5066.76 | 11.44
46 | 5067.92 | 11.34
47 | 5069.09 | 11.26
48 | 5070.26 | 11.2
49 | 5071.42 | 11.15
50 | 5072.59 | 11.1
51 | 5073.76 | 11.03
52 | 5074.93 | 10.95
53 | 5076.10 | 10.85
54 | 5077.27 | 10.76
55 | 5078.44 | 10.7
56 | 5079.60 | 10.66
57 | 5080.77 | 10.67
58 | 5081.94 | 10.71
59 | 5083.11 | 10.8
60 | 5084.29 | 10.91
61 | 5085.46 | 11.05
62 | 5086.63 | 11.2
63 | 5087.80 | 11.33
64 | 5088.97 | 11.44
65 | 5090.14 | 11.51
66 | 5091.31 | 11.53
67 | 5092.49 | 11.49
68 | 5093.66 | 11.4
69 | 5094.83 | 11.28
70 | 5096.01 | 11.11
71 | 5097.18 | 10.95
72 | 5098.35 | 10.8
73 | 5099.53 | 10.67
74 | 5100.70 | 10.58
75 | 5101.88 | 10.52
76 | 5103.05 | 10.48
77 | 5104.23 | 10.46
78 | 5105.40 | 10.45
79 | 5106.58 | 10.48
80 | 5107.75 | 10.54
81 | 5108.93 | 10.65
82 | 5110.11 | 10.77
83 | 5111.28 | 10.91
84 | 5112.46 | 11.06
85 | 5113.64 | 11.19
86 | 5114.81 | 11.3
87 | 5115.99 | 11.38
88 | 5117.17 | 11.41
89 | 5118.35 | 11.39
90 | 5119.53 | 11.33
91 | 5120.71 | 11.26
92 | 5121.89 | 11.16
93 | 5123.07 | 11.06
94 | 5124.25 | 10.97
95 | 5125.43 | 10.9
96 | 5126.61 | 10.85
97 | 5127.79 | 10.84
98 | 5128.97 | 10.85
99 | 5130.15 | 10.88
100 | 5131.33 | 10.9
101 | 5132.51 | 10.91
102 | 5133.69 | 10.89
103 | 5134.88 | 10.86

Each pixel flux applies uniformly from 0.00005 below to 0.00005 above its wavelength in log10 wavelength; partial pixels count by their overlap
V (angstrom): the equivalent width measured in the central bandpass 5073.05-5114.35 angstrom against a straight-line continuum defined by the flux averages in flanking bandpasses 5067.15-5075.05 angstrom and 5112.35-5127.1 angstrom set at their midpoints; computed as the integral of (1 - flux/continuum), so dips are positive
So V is 1.0 angstrom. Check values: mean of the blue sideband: 11.2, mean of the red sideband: 11.2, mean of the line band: 10.9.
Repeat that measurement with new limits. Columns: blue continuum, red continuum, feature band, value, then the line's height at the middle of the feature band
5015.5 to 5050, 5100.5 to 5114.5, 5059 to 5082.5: -0.7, 10.9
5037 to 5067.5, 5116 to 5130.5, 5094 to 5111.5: 0.7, 11.2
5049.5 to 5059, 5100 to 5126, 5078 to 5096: 0.1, 11.2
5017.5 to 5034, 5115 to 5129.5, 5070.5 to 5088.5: 0.3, 11.1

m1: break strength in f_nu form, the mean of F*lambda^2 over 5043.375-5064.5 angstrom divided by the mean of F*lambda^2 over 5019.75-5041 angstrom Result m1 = 1.04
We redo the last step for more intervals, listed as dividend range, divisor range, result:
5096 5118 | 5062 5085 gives 0.99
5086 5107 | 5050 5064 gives 0.96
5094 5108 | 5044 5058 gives 0.96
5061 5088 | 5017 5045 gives 1.02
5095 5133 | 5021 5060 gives 1.00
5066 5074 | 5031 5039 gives 1.01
